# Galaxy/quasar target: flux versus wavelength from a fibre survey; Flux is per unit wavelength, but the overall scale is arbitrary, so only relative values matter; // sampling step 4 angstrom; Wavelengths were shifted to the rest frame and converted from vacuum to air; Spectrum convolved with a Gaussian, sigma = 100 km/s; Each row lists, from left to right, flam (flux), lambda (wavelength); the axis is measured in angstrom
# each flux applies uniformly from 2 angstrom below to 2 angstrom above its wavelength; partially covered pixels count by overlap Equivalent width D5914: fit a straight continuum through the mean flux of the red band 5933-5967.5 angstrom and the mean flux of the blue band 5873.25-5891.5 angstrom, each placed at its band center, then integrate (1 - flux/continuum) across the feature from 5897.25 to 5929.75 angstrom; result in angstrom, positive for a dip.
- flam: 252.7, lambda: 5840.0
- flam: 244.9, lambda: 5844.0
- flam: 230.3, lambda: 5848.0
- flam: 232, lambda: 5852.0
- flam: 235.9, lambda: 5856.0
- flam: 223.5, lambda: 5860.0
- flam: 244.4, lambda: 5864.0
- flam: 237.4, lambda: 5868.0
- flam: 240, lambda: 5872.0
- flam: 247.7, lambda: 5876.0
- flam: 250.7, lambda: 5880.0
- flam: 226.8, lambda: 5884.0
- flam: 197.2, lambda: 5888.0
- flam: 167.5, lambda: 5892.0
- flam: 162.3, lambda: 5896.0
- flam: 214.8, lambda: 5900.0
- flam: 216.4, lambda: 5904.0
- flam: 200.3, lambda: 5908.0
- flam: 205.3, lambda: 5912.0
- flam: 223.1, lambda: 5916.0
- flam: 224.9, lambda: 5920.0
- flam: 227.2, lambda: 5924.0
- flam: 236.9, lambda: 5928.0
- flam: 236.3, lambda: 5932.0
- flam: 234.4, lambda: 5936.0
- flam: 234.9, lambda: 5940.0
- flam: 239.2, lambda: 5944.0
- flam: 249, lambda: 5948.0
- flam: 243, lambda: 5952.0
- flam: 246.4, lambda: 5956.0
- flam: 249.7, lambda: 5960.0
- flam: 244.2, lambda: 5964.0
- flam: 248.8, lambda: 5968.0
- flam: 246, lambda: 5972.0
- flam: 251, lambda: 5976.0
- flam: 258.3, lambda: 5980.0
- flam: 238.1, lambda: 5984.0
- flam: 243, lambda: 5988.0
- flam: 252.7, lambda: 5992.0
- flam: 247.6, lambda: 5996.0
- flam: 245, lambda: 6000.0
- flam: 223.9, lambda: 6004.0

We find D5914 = 2.29 angstrom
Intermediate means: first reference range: 226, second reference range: 243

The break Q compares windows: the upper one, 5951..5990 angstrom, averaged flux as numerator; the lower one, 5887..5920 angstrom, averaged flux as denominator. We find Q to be 1.23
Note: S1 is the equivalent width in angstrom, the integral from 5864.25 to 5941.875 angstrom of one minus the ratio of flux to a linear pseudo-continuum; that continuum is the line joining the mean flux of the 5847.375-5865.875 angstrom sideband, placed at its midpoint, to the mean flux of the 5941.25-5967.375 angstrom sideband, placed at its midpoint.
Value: 5.9 angstrom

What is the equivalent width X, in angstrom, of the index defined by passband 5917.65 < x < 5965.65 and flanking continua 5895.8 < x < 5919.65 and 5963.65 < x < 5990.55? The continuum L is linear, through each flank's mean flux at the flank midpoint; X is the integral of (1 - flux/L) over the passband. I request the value -2.4 angstrom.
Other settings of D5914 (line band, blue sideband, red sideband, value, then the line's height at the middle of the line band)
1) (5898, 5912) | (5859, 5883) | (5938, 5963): 1.9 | 242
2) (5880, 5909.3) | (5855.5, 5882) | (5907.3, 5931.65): 3.7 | 231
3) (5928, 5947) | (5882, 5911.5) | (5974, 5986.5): -1.2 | 223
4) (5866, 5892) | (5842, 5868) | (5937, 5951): 0.9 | 237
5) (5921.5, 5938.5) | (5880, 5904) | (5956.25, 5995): -0.9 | 222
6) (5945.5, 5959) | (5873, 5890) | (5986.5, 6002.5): -0.3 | 241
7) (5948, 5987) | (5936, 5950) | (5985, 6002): -0.6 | 243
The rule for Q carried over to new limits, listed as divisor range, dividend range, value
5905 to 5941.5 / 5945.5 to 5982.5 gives 1.11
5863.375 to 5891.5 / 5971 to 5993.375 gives 1.08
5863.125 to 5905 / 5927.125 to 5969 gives 1.11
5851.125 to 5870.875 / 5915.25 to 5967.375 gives 1.01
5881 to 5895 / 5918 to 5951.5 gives 1.19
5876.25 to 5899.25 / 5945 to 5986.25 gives 1.20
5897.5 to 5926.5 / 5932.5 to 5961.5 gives 1.12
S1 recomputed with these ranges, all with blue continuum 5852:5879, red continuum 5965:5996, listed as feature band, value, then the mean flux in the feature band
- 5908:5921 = 1.49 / 215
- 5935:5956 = 0.35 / 241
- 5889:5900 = 2.91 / 177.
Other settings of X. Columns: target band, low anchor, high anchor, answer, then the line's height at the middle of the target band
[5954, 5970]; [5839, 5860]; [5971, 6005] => -0.2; 244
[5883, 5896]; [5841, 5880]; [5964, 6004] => 2.7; 240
